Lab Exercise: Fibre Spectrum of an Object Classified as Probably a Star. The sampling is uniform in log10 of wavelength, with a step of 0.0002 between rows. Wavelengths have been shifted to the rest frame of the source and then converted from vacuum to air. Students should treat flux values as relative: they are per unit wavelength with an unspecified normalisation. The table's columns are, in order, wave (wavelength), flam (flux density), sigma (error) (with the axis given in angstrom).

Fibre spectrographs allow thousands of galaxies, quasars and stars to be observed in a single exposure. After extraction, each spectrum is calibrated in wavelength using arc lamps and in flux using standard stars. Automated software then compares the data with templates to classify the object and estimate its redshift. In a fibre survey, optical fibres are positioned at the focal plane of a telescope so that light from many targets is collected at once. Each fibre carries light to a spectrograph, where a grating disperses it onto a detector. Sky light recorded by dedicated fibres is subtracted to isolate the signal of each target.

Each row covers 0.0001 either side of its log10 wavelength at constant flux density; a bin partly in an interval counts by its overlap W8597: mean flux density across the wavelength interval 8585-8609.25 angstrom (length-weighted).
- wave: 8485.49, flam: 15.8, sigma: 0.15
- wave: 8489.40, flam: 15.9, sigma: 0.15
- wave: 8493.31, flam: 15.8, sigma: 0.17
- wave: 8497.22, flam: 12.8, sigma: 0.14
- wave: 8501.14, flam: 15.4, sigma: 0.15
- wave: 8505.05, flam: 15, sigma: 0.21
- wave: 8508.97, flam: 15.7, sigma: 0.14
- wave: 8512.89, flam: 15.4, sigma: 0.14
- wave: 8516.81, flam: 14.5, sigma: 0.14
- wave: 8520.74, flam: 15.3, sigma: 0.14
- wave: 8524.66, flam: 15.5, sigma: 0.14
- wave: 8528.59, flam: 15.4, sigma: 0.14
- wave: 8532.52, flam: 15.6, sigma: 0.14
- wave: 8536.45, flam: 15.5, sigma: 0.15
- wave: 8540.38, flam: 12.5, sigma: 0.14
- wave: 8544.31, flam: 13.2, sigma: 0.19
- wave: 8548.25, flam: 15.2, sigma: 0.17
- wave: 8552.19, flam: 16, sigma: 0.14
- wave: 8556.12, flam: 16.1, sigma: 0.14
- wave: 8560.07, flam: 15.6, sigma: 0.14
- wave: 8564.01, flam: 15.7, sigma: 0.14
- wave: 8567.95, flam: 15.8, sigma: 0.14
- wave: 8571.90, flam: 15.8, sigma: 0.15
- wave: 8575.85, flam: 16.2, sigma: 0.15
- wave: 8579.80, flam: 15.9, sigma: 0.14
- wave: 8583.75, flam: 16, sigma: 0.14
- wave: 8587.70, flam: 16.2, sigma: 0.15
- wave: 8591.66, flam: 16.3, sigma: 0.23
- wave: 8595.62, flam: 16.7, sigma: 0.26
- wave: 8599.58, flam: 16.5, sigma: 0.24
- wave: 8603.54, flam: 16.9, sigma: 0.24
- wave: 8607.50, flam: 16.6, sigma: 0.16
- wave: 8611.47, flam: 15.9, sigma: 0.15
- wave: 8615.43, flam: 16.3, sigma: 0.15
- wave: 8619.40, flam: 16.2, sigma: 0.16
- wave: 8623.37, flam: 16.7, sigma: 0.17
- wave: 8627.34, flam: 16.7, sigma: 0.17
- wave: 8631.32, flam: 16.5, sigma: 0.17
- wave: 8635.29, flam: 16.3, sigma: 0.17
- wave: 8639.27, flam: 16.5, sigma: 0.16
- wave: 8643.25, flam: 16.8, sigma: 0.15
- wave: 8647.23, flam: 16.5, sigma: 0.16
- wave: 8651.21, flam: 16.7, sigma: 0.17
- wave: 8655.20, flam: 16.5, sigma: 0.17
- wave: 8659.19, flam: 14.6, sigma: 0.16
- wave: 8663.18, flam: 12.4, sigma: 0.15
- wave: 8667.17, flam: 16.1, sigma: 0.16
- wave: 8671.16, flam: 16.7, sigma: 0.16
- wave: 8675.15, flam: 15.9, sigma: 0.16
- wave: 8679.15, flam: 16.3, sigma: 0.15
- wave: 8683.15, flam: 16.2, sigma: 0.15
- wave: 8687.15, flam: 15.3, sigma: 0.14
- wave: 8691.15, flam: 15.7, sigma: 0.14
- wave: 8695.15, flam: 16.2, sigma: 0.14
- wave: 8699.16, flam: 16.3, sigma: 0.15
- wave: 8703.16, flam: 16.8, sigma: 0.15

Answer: 16.5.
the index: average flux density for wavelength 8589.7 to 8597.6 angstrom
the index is 16.5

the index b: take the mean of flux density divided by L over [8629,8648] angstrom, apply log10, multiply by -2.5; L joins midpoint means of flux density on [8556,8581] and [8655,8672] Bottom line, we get -0.09 mag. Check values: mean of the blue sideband 15.8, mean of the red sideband 15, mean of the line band 16.5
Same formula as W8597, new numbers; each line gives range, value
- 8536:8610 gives 15.7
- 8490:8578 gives 15.2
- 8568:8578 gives 16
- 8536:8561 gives 14.8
